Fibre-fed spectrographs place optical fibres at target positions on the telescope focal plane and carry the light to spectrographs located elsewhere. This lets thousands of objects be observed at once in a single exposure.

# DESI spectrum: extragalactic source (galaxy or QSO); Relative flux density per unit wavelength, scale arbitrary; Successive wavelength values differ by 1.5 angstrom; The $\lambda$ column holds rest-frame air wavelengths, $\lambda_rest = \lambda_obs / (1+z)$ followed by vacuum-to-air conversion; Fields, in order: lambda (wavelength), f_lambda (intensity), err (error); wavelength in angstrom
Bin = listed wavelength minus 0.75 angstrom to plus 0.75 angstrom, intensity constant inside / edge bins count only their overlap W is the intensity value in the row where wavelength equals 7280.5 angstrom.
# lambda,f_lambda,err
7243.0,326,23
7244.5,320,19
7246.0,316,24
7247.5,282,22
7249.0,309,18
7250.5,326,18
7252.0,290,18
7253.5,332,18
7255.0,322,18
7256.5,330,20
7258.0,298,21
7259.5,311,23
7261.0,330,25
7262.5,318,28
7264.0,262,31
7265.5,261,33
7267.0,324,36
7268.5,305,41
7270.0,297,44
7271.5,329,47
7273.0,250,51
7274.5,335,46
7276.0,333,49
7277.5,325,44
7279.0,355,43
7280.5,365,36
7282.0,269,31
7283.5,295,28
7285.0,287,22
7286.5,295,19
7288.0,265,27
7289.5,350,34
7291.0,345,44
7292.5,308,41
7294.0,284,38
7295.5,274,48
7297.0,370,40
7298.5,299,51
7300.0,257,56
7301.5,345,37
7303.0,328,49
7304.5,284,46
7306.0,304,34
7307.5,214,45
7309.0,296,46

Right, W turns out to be 365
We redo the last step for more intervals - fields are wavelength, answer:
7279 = 355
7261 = 330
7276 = 333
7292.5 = 308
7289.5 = 350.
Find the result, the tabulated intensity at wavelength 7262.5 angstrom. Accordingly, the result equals 318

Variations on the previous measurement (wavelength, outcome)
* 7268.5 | 305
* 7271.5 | 329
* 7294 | 284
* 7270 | 297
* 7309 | 296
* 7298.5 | 299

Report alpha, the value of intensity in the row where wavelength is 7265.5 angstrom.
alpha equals 261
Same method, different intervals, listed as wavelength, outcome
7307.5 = 214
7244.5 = 320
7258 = 298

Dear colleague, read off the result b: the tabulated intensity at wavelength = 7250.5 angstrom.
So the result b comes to 326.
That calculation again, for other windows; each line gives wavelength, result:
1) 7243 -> 326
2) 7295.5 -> 274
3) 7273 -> 250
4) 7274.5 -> 335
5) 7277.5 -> 325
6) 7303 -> 328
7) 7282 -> 269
